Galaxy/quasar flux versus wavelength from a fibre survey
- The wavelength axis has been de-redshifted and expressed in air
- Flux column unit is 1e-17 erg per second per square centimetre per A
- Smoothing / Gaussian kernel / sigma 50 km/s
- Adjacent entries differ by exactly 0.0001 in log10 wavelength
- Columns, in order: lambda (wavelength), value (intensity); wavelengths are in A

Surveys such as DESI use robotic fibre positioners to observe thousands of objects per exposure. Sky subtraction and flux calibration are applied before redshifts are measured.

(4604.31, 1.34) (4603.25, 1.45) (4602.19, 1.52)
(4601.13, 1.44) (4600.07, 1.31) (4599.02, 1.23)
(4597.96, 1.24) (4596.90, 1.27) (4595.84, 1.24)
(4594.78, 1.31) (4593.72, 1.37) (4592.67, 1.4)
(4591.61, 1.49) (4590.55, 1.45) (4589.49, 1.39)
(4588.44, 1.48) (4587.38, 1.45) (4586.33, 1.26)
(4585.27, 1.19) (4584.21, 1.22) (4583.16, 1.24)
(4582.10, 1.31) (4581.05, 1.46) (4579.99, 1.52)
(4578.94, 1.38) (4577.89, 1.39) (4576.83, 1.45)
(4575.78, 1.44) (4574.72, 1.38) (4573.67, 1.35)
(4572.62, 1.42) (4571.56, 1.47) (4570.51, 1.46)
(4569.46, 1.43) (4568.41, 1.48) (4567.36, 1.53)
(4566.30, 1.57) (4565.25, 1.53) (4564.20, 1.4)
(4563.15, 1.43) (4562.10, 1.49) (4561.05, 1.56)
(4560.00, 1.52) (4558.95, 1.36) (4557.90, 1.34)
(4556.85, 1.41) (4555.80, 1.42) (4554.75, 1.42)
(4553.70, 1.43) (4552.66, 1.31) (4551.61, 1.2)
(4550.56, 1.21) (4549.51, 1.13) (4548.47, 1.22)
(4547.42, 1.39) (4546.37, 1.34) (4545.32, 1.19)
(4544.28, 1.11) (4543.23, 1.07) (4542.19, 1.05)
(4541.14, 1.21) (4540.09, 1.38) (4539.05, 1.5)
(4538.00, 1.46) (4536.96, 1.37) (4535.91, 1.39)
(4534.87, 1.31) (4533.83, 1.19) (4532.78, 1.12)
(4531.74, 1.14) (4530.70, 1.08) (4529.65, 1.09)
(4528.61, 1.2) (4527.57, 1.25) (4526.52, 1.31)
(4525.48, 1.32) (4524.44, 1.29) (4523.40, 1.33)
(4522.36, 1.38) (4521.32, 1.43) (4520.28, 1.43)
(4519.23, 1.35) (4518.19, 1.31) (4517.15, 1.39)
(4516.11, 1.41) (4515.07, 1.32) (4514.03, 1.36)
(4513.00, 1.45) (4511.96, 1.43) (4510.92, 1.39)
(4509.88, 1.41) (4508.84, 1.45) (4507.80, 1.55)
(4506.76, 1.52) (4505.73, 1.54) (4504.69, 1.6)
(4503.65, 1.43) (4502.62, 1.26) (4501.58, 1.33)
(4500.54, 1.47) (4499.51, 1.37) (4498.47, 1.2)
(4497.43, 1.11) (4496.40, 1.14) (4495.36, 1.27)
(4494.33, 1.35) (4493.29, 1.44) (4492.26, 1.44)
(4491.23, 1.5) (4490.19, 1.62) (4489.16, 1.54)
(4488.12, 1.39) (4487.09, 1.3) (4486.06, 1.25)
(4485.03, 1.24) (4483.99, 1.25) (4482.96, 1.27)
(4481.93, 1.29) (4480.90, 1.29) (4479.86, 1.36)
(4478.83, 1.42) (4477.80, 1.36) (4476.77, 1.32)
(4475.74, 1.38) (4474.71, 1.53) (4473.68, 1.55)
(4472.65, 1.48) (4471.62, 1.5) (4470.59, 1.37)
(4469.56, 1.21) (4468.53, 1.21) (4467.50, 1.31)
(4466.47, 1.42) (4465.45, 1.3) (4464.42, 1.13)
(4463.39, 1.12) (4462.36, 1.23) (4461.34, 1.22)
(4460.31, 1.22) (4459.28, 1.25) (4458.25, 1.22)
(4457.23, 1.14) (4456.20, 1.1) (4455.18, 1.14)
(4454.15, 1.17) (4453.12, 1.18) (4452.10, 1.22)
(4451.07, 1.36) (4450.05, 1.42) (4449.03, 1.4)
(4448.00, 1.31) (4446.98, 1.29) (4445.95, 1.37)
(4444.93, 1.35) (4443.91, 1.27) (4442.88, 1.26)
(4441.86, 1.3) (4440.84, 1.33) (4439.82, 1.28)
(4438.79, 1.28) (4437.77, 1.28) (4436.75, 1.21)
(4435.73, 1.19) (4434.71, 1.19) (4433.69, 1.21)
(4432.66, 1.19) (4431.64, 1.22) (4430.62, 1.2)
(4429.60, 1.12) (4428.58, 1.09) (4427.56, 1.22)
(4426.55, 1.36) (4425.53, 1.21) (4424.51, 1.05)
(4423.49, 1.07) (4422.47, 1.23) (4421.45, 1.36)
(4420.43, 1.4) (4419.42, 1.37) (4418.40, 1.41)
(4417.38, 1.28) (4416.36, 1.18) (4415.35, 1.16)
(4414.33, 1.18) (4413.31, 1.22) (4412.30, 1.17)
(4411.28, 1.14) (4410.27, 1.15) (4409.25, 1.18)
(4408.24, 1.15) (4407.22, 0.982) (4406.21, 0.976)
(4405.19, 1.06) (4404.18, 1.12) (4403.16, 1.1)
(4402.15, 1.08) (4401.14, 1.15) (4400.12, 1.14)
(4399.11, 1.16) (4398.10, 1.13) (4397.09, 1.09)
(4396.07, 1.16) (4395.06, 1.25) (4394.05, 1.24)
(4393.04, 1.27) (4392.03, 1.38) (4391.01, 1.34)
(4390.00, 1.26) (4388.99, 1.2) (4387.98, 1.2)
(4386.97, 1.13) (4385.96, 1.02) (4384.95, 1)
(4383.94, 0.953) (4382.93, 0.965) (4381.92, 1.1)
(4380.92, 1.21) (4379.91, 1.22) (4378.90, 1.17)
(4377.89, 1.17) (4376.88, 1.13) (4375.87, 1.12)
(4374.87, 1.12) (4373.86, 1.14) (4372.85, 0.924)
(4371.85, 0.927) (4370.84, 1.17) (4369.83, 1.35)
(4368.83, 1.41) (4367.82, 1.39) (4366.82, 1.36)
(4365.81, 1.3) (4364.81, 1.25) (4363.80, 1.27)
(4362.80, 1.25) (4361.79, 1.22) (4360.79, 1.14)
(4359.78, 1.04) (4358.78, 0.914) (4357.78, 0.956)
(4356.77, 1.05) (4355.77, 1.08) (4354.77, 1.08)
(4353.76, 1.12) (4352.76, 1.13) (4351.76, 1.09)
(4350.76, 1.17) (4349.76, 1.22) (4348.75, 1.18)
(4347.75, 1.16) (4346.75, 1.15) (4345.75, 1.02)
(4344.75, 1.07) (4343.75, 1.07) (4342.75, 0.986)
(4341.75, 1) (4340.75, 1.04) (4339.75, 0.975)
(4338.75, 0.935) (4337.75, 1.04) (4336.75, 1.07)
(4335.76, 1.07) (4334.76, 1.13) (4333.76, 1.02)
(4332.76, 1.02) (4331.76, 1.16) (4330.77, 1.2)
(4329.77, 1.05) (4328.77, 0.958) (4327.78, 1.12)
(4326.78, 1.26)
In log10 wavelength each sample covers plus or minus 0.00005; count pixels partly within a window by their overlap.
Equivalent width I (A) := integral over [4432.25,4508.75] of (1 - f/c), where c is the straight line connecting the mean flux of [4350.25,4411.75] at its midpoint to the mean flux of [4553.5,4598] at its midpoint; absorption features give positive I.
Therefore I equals -3.2 A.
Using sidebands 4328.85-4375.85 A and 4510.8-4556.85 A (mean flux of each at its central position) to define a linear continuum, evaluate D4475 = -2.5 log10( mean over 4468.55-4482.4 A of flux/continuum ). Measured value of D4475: -0.12 mag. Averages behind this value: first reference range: 1.12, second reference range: 1.3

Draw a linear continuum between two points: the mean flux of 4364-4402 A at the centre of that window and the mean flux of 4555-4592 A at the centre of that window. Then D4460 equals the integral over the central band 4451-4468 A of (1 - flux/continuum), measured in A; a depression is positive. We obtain 0.8 A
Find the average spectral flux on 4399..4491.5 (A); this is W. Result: 1.26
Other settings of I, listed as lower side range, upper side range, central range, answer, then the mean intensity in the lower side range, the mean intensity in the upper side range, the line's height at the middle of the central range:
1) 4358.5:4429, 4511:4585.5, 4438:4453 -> -1.0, 1.18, 1.35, 1.23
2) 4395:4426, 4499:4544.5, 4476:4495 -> -1.3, 1.17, 1.34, 1.28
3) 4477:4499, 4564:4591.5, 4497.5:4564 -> 1.6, 1.33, 1.41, 1.37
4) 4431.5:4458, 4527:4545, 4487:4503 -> -1.5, 1.26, 1.23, 1.24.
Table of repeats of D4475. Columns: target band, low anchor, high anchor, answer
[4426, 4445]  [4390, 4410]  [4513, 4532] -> -0.032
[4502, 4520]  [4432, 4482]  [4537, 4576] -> -0.071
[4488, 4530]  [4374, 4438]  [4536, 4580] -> -0.055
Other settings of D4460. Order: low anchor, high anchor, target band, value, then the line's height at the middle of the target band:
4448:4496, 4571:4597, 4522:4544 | 1.5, 1.35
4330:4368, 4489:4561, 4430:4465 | -0.1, 1.24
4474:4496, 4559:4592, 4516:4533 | 1.3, 1.39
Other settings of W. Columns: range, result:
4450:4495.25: 1.32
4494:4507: 1.35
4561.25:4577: 1.46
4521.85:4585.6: 1.34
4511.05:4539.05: 1.32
